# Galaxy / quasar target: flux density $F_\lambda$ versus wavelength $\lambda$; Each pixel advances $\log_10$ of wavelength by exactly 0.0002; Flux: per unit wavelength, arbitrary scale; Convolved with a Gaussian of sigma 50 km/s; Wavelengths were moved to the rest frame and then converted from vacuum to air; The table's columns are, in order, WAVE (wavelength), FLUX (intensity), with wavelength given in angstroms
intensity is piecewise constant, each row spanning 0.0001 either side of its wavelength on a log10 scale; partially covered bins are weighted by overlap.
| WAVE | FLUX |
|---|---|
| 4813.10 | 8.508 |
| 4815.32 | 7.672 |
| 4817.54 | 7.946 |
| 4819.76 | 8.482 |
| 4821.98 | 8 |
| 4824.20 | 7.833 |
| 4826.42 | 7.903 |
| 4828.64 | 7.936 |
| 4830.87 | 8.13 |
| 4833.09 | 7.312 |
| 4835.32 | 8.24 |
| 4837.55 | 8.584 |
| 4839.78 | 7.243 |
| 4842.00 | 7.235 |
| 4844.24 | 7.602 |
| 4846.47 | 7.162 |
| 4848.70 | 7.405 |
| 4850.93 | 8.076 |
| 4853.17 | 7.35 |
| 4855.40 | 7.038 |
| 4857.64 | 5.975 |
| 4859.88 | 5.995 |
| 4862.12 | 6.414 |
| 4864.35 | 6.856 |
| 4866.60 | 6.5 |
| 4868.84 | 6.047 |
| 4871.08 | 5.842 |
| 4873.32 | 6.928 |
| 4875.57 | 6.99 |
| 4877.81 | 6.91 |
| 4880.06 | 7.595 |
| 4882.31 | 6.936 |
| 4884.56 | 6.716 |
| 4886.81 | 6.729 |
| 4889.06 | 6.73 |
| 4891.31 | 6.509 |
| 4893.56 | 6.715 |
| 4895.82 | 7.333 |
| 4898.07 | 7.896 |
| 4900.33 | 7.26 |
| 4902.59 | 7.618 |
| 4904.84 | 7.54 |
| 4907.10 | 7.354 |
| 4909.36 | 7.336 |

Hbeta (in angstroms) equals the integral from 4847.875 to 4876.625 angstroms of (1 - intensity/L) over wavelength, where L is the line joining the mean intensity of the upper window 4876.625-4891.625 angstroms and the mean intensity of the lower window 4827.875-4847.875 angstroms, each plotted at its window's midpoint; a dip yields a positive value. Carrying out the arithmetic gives 2.2 angstroms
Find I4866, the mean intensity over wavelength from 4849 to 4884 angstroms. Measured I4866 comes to 6.78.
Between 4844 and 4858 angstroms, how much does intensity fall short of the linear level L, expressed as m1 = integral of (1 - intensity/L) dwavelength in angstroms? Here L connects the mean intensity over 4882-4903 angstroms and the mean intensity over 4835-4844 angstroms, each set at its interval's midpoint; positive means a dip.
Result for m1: 0.6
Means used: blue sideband 7.76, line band 7.28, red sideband 7.03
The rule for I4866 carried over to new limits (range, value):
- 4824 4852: 7.74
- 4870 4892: 6.8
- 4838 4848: 7.4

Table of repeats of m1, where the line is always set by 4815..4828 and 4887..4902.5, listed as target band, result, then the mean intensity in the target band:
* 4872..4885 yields 0.5 angstroms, 7.01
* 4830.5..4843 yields 0.0 angstroms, 7.78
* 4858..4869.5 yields 1.7 angstroms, 6.35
